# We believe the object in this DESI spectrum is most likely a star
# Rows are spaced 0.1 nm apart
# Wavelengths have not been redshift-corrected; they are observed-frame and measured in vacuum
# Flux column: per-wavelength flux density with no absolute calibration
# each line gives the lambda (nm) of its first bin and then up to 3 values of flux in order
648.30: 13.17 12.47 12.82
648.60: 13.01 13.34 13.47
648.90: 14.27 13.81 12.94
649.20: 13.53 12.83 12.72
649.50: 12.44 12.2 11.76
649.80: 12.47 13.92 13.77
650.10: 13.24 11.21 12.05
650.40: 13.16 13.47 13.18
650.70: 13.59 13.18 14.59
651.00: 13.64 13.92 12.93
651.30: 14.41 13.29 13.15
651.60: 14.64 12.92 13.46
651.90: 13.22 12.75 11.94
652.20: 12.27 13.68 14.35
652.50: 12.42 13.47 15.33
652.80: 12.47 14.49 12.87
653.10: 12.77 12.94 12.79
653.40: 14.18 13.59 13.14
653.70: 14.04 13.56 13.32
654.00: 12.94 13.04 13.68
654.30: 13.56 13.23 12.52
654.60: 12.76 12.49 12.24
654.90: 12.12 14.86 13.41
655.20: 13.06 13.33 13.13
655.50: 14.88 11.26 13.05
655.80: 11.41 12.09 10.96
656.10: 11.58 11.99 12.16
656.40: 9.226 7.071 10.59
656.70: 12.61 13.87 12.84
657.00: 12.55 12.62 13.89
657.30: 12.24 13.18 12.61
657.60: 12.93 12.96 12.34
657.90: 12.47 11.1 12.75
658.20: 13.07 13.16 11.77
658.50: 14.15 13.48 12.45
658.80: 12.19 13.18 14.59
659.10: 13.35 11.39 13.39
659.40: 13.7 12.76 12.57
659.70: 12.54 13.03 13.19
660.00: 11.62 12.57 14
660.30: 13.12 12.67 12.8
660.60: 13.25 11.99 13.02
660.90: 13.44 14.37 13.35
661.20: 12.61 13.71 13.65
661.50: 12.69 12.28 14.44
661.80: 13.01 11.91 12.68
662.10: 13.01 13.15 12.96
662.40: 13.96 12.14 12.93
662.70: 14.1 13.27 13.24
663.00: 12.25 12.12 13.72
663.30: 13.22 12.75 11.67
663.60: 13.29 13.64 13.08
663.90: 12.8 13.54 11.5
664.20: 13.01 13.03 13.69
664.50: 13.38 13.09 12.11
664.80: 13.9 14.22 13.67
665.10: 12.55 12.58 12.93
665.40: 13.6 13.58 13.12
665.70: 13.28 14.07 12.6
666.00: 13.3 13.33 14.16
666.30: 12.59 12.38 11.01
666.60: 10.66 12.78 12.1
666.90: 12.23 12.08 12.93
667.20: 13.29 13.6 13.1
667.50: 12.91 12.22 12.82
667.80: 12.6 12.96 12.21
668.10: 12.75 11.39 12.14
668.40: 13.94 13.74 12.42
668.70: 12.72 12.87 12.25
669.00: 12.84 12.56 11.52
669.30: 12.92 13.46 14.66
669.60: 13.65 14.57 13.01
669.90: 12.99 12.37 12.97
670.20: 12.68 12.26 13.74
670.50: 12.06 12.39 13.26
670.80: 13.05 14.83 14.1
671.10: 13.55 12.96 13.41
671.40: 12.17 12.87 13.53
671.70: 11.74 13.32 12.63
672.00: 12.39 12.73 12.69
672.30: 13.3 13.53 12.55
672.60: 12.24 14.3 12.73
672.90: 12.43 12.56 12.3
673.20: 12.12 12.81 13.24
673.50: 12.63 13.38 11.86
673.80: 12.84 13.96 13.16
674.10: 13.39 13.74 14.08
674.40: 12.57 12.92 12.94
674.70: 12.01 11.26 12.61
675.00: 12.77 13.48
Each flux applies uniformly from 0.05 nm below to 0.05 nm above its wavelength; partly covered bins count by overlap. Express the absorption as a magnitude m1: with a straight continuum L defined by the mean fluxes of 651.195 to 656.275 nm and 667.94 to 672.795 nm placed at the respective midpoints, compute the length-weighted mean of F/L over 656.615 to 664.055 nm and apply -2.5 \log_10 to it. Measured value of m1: 0.01 mag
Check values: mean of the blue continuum 13.1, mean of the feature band 12.9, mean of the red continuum 13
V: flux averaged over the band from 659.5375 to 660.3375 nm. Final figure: 12.8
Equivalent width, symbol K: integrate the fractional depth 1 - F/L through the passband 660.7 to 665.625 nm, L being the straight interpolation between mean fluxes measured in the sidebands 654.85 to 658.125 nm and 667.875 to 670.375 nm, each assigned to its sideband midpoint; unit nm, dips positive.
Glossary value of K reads -0.18 nm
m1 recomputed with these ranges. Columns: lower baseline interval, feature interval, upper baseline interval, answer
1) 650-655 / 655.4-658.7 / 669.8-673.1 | 0.075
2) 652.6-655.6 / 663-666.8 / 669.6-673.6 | 0.012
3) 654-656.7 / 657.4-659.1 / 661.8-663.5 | -0.025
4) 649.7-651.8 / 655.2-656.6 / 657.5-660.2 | 0.113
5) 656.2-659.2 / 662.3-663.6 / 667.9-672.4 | -0.026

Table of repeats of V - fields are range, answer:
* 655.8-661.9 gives 12.6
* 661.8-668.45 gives 12.9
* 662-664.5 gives 13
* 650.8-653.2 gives 13.4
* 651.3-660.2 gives 12.8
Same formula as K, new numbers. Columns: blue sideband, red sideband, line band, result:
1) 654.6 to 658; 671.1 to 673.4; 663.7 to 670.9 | -0.14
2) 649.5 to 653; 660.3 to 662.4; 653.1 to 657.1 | 0.17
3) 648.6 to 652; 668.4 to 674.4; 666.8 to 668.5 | 0.04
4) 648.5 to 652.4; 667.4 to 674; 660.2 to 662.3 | -0.01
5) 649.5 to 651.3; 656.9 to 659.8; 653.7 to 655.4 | -0.03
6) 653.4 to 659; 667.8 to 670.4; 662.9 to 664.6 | -0.02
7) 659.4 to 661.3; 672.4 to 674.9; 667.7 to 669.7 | 0.00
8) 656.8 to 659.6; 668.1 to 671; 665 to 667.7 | 0.03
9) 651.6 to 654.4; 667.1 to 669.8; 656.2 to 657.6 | 0.13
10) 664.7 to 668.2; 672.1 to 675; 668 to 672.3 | -0.03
